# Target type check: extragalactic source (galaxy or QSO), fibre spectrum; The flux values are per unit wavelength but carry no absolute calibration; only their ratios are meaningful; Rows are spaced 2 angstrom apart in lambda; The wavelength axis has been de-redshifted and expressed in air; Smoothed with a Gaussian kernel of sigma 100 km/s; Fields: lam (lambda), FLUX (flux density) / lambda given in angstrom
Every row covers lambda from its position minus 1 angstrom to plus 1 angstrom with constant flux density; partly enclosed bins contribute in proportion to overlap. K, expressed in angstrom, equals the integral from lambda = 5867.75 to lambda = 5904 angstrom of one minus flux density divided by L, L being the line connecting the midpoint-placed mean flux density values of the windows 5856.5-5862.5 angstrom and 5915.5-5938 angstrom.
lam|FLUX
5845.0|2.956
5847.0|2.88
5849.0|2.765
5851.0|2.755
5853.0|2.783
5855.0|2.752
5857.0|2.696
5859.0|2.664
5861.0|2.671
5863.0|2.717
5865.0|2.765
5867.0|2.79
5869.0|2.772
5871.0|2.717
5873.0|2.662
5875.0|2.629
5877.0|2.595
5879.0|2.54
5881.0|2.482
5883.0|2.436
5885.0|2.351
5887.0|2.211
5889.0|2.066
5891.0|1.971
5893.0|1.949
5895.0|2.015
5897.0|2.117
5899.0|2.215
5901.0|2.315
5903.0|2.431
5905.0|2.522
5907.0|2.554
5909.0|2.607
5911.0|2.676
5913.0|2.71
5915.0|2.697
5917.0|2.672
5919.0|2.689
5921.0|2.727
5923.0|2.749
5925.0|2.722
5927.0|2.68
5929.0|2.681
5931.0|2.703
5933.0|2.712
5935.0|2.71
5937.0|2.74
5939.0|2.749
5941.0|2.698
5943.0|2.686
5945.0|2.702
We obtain 4.4 angstrom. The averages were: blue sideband 2.68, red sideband 2.71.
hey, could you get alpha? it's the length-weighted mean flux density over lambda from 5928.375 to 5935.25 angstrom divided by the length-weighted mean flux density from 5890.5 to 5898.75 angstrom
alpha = 1.33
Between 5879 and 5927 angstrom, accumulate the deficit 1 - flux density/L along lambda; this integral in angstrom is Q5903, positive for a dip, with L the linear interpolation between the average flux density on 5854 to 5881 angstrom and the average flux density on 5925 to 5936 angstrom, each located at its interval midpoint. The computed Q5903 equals 4.55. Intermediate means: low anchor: 2.68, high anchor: 2.7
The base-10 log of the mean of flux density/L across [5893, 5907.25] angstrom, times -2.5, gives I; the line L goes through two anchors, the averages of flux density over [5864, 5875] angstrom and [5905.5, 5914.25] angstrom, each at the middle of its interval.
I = 0.17 mag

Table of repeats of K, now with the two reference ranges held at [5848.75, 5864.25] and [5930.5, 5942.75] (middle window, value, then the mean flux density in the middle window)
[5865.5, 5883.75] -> 0.6 angstrom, 2.63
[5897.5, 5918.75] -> 1.4 angstrom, 2.54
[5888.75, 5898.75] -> 2.5 angstrom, 2.03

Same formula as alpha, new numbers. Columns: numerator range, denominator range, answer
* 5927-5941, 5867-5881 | 1.02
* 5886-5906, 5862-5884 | 0.82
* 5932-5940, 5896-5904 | 1.20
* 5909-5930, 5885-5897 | 1.30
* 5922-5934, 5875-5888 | 1.10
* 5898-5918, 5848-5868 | 0.93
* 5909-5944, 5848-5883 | 1.01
